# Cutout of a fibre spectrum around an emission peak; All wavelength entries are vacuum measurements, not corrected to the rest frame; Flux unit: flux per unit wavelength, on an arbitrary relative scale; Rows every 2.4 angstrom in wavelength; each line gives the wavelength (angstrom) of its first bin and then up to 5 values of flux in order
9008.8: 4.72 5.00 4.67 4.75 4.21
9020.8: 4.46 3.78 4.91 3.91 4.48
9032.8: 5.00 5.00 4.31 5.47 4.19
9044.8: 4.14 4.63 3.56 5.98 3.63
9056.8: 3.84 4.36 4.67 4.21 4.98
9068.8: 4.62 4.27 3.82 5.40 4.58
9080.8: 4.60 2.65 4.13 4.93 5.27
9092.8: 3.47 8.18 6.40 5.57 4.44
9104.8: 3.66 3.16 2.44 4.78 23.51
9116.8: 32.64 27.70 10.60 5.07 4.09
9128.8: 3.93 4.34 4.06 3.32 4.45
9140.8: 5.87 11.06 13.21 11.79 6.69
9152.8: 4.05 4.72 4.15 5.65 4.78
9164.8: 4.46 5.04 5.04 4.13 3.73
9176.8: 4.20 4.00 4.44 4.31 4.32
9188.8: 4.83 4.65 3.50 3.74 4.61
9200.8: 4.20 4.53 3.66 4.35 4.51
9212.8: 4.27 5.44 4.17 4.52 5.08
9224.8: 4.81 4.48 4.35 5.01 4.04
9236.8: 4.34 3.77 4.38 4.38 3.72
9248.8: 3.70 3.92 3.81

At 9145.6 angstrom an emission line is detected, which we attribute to [N II]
